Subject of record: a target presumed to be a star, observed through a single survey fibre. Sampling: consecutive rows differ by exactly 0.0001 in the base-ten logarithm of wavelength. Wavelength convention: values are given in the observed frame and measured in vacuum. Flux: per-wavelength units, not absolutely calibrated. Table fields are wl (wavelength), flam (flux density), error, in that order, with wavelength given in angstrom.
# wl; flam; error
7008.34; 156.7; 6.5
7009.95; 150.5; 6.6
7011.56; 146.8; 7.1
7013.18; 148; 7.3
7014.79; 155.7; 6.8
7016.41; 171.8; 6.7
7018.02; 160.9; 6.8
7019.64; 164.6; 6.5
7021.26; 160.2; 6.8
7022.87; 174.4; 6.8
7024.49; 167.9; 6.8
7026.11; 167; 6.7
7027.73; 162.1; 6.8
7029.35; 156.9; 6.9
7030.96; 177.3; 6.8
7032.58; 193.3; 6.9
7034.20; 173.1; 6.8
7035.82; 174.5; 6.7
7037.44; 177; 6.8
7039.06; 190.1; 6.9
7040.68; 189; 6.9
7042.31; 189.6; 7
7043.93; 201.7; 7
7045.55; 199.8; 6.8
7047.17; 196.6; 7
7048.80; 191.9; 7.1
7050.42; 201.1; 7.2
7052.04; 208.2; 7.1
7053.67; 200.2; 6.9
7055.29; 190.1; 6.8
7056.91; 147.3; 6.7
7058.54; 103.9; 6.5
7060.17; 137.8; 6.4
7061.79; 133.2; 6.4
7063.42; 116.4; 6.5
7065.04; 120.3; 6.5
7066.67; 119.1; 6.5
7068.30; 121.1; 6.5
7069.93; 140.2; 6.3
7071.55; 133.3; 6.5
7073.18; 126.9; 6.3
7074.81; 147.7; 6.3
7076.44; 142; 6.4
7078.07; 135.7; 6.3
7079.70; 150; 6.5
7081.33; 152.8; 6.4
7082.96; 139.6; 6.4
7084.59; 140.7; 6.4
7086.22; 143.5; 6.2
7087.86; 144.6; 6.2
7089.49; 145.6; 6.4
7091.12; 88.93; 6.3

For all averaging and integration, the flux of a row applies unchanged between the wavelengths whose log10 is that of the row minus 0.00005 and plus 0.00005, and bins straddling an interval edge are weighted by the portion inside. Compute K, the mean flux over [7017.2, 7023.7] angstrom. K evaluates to 165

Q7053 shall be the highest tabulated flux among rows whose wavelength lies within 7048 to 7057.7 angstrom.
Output 208.2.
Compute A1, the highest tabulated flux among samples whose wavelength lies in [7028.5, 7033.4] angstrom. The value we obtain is 193.3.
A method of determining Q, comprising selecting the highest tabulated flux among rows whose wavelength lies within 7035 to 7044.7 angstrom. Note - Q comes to 201.7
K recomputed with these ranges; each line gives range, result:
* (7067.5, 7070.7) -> 130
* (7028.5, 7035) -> 175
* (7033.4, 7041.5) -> 181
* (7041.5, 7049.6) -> 196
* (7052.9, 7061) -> 156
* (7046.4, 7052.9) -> 199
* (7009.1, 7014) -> 149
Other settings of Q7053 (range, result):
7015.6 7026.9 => 174.4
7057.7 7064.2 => 137.8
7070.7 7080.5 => 150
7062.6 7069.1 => 121.1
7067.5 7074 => 140.2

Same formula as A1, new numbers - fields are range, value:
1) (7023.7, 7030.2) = 167.9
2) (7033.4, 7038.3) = 177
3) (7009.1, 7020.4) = 171.8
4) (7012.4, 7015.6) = 155.7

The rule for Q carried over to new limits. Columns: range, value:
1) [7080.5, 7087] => 152.8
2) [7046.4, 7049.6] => 196.6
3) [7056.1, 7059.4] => 147.3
